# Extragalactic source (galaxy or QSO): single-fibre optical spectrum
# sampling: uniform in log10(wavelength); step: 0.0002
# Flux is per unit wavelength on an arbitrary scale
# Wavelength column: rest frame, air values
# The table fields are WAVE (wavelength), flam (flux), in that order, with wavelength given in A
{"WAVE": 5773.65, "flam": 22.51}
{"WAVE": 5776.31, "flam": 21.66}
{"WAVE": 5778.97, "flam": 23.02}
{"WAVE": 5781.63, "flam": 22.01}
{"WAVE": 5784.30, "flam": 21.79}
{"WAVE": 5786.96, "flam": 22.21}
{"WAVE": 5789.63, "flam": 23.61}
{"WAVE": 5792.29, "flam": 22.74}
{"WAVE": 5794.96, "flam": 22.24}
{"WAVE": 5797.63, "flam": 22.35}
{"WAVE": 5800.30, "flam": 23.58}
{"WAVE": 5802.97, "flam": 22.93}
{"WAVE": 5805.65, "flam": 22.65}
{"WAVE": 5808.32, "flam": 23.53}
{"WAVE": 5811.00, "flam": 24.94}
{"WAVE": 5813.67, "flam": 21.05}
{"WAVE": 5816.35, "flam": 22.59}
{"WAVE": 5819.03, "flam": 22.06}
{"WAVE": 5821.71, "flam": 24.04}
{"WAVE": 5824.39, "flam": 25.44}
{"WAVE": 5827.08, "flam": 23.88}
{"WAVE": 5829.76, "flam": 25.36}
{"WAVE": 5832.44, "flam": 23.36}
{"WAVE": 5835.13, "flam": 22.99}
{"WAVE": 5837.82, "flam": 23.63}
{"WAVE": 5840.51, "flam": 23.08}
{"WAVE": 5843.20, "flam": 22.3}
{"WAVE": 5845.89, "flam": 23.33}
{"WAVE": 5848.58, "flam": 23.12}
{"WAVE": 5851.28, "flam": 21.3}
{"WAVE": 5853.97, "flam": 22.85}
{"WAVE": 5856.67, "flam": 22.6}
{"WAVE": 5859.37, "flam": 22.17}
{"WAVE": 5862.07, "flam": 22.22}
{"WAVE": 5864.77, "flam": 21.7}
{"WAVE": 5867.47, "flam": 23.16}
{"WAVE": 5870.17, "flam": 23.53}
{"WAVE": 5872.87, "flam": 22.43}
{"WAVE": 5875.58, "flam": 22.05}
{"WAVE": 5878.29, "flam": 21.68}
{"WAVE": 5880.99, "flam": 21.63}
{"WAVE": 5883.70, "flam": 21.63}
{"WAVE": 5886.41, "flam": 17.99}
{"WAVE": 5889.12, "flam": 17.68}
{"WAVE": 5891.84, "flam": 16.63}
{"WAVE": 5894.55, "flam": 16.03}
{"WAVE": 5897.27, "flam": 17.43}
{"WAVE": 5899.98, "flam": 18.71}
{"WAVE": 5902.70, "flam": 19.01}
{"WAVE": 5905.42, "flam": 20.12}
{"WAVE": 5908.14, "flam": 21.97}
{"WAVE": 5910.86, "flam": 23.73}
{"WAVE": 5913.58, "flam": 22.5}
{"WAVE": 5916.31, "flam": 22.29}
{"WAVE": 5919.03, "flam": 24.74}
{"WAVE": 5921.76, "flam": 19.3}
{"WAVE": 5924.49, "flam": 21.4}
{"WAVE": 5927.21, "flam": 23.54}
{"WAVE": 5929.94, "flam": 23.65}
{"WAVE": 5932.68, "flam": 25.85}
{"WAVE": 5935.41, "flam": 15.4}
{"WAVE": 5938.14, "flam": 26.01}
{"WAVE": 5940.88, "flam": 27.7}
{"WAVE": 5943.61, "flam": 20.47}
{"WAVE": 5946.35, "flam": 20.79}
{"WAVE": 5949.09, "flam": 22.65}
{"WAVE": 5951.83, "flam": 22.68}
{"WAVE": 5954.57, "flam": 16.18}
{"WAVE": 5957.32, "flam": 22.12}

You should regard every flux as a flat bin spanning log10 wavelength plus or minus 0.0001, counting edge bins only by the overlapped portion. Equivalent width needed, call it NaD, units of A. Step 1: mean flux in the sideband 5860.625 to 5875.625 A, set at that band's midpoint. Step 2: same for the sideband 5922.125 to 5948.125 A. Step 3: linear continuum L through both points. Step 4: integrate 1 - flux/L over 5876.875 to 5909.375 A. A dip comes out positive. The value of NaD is 4.9 A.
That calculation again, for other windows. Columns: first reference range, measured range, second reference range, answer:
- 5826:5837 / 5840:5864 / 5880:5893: -0.5 A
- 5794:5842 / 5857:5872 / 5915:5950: 0.3 A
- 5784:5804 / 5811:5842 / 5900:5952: -1.2 A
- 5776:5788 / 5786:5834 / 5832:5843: -1.3 A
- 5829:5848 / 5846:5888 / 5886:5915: -1.0 A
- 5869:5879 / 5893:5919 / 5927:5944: 2.9 A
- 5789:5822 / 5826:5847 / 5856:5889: -1.1 A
